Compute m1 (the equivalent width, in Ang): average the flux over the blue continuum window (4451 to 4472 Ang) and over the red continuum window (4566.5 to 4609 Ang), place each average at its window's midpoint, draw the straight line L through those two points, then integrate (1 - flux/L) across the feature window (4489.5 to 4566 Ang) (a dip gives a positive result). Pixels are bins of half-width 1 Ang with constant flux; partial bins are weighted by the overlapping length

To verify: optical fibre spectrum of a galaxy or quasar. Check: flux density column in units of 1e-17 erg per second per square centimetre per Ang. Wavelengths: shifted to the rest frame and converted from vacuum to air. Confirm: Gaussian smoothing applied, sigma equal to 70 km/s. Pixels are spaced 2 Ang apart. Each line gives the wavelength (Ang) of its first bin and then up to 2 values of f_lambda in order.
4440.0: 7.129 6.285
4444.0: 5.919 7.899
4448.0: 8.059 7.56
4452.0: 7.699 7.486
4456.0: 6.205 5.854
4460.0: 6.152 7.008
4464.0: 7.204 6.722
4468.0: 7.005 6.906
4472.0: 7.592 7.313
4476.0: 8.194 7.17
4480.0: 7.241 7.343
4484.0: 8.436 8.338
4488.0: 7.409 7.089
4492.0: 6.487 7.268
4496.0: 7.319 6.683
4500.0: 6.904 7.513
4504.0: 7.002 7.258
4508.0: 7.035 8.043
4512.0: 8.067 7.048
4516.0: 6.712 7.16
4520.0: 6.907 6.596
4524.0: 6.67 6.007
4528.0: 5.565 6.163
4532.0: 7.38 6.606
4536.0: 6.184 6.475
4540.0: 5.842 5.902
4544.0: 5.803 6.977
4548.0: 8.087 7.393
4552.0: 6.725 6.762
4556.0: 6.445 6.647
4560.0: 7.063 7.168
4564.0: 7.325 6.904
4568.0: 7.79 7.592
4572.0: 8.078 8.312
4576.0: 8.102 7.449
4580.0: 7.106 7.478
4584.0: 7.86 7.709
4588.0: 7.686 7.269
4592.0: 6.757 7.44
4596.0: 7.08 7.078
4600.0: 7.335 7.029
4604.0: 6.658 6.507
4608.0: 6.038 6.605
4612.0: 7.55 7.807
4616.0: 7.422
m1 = 2.84 Ang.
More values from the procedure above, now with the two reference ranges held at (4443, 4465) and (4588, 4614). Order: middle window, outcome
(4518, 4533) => 1.0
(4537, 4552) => 0.8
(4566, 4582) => -1.6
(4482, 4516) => -1.7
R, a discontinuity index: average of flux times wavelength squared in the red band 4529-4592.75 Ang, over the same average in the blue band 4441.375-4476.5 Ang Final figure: 1.1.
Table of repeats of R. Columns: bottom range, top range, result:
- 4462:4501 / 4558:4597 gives 1.07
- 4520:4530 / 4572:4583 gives 1.26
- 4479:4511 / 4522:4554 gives 0.91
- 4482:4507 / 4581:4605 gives 1.04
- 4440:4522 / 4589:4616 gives 1.03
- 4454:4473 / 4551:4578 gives 1.13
